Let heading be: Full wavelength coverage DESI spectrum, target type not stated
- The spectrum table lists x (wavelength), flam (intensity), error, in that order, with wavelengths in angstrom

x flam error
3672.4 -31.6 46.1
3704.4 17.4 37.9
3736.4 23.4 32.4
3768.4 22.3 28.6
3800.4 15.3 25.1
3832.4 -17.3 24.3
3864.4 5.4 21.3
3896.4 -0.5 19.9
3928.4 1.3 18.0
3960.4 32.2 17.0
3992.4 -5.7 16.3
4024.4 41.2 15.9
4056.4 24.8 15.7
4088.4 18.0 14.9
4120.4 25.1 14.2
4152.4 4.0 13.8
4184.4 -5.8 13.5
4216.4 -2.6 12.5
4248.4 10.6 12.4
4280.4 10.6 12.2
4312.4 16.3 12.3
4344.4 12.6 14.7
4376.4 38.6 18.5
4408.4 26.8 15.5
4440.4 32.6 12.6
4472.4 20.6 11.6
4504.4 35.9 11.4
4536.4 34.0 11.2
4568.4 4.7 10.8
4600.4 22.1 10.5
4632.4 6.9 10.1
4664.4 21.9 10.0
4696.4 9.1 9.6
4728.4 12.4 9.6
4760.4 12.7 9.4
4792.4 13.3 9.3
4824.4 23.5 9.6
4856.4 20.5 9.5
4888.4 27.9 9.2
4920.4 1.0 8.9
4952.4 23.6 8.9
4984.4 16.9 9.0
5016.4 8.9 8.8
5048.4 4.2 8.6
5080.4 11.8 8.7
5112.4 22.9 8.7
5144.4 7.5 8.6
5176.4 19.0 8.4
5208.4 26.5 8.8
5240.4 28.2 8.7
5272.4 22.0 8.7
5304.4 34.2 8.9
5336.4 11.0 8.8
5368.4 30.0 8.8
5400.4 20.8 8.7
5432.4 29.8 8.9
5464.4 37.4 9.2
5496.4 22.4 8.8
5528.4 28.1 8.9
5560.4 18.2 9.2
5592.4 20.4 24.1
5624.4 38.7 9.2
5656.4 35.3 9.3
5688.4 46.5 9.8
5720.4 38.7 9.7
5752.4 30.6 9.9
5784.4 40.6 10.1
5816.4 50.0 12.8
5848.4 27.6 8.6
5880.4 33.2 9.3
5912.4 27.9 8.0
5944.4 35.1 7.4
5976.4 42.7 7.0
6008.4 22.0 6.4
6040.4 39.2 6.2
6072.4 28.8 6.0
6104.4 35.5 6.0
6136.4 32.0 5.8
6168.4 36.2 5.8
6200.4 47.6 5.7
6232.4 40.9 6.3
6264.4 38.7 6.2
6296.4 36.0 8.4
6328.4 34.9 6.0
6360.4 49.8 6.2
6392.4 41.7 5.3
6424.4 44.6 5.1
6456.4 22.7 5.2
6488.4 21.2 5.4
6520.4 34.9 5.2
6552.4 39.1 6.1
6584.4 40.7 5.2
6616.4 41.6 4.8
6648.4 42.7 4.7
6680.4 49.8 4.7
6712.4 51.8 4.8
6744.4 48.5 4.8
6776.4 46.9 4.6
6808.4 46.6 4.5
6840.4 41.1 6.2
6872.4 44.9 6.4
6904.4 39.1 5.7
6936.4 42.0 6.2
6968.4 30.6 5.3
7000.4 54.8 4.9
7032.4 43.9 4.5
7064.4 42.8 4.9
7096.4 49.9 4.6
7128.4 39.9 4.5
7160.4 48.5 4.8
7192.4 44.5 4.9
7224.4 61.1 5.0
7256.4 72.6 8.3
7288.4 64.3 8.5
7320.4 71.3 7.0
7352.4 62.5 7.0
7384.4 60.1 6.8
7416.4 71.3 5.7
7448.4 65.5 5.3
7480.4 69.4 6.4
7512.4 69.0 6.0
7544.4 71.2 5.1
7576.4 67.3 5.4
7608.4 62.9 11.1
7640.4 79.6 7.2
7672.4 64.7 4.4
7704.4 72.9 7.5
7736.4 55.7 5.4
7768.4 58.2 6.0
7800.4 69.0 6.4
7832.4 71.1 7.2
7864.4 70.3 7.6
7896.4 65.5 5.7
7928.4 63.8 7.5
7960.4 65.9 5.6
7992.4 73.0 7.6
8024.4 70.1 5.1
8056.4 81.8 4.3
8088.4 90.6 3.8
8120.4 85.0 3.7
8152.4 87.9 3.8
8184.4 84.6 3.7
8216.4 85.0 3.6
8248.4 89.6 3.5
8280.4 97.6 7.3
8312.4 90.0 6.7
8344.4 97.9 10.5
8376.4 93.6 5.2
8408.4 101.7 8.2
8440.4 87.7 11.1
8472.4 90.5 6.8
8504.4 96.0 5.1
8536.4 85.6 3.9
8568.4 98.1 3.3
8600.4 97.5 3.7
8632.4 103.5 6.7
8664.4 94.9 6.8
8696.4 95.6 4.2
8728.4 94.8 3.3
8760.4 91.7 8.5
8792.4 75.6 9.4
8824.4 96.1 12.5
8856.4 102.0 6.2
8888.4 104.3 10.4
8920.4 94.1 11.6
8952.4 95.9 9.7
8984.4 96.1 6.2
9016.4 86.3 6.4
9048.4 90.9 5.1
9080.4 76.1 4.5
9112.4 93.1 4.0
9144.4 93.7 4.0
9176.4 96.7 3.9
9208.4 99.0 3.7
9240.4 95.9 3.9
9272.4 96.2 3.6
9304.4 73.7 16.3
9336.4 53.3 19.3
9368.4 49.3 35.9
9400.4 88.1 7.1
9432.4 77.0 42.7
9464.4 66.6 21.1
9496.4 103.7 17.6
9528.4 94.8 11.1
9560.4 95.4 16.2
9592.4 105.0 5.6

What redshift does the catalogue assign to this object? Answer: 0.81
